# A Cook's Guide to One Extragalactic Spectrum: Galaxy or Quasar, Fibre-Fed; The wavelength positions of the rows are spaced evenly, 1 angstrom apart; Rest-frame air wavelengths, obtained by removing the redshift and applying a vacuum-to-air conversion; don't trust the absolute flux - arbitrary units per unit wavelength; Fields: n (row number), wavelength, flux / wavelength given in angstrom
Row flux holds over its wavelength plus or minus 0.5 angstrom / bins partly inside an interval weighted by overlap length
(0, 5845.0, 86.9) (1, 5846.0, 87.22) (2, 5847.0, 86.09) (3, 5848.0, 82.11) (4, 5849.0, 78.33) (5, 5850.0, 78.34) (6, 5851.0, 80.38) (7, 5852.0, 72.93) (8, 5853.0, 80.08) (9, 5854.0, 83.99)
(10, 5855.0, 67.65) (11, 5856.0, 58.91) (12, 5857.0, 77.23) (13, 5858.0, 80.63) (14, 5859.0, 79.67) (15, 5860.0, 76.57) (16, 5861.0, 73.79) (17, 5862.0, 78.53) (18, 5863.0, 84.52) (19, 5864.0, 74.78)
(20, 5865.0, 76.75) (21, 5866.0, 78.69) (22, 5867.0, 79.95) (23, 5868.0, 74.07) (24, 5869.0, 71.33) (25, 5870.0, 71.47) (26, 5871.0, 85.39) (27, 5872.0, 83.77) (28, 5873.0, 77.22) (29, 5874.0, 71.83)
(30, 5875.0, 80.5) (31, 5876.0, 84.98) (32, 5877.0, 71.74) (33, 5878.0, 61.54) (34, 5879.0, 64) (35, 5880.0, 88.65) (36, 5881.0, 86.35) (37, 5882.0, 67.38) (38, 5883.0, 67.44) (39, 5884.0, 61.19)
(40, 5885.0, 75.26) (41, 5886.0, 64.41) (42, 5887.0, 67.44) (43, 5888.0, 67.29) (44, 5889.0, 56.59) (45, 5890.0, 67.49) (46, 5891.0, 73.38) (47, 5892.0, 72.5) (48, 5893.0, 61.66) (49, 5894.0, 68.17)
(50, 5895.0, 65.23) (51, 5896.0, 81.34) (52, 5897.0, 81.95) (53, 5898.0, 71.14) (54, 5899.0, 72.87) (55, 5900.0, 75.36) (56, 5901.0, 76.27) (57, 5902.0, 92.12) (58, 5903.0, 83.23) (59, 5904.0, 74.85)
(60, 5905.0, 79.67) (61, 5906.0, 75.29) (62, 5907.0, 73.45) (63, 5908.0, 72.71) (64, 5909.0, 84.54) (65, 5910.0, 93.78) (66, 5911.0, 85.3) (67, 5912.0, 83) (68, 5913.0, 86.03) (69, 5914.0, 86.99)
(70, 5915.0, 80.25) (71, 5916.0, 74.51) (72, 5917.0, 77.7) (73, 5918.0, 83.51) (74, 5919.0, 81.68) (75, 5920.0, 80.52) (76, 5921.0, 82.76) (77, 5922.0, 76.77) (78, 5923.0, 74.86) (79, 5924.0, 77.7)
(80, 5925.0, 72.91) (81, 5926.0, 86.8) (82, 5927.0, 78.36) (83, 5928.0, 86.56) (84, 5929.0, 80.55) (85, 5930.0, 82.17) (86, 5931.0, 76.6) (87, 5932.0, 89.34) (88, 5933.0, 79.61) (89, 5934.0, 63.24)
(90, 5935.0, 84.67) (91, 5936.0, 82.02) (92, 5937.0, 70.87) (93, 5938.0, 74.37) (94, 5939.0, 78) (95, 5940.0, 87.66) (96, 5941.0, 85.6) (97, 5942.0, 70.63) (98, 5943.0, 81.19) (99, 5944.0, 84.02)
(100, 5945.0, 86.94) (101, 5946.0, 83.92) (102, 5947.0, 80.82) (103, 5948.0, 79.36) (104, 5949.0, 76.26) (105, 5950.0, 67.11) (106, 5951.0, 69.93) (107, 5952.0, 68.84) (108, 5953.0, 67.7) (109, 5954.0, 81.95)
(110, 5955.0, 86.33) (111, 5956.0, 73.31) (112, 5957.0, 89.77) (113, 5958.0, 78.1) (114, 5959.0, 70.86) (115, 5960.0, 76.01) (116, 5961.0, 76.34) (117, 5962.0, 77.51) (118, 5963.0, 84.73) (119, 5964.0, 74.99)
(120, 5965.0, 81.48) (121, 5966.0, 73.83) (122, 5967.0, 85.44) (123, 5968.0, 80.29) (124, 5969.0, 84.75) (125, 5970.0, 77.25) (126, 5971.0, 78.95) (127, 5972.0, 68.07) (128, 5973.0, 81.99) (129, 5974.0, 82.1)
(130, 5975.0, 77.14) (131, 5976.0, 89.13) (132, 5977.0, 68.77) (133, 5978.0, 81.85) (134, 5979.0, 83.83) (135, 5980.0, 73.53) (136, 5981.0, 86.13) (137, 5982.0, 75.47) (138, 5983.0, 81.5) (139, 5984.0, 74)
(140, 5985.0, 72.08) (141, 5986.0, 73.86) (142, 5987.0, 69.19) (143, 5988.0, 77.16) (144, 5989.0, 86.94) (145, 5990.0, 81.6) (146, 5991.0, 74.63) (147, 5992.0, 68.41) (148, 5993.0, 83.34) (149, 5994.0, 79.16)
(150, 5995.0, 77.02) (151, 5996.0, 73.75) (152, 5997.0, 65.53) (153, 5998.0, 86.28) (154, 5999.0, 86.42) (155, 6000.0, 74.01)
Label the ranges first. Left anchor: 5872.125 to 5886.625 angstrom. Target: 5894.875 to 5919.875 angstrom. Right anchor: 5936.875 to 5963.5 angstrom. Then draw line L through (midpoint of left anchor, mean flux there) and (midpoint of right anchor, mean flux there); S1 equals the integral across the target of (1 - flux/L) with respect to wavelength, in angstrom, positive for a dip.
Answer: -1.57 angstrom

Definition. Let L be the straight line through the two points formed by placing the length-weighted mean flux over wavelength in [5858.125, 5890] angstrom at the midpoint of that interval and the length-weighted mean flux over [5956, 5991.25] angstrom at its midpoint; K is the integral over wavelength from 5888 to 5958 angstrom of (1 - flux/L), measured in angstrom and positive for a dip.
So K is -1.6 angstrom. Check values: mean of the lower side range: 74.3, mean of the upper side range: 78.5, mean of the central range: 78.1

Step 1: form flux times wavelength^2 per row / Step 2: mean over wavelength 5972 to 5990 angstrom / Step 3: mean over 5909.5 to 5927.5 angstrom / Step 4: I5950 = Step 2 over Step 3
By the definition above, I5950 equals 1.0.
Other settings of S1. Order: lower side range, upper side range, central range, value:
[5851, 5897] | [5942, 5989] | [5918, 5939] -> -0.8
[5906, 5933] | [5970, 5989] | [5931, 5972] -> 0.4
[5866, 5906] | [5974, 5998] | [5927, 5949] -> -1.3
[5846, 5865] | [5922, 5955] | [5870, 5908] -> 2.1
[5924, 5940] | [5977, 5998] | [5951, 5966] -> 0.2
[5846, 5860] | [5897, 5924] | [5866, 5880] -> 0.5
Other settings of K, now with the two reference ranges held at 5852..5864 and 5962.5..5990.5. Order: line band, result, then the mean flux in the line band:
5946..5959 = 0.3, 76.7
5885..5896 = 1.4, 67.5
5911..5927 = -0.6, 80.5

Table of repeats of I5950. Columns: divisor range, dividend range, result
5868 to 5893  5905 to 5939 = 1.12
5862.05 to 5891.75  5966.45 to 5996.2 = 1.10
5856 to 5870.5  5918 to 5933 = 1.08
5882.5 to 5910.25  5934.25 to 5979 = 1.09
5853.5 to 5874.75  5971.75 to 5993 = 1.06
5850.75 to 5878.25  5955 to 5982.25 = 1.07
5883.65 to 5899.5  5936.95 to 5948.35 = 1.18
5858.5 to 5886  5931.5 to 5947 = 1.08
